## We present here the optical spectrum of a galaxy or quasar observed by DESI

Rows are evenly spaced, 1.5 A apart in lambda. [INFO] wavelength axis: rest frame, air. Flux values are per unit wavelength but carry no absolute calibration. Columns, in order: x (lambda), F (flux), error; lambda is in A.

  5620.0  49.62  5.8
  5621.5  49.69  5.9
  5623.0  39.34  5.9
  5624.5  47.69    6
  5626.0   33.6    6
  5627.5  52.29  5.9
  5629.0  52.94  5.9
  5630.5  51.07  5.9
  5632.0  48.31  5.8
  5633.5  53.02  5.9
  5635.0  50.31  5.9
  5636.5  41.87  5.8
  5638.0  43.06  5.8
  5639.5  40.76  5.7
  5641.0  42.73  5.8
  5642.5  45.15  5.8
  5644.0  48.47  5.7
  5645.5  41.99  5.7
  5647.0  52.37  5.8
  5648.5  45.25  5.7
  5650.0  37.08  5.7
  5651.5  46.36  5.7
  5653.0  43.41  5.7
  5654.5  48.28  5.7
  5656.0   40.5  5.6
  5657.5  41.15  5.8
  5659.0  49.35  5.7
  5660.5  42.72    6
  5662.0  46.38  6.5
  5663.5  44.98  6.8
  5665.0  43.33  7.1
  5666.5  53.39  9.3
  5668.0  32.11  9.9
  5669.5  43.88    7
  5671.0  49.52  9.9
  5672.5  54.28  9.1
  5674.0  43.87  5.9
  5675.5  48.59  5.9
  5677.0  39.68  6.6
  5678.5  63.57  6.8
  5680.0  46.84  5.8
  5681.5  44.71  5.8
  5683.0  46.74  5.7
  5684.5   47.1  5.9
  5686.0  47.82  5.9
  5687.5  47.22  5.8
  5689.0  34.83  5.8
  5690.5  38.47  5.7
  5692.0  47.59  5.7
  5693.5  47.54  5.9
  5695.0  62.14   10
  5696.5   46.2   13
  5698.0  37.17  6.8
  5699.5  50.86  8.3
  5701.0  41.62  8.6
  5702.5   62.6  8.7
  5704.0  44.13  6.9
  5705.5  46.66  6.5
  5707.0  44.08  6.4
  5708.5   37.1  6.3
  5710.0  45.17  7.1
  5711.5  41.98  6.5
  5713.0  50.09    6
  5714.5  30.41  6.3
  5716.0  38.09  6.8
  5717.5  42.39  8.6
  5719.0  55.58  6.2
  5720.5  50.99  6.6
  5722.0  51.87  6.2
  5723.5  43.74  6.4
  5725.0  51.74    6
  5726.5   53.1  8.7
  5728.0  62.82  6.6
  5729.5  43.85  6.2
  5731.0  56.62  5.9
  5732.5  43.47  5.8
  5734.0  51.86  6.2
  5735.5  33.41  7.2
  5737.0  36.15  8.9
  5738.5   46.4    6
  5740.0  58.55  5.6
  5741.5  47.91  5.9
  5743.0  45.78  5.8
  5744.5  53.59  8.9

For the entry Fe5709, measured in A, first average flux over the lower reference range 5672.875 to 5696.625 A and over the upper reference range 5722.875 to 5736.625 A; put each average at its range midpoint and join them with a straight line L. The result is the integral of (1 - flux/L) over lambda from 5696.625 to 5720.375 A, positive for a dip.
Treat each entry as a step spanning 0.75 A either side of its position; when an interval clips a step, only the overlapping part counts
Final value 1.6 A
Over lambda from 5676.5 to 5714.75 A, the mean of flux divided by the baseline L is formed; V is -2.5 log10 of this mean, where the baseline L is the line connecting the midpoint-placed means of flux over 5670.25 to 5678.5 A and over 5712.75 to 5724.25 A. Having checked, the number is 0.02 mag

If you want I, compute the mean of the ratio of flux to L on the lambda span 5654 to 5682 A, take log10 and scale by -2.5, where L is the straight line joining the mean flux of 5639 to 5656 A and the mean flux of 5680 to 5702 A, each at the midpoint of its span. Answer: -0.02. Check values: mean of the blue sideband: 44.6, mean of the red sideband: 45.9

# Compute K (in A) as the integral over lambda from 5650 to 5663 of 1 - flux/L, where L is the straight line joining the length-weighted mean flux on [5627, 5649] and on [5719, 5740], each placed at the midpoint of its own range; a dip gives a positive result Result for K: 0.9 A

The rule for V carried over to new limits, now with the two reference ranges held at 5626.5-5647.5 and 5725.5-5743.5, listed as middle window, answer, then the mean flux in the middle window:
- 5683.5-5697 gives 0.030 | 46.6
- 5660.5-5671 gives 0.077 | 44.3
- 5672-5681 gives -0.034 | 49.2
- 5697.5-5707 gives 0.019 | 47.2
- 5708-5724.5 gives 0.086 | 44.5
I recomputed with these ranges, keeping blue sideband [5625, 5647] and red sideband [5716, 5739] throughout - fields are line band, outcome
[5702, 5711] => 0.035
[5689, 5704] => 0.001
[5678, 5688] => -0.038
